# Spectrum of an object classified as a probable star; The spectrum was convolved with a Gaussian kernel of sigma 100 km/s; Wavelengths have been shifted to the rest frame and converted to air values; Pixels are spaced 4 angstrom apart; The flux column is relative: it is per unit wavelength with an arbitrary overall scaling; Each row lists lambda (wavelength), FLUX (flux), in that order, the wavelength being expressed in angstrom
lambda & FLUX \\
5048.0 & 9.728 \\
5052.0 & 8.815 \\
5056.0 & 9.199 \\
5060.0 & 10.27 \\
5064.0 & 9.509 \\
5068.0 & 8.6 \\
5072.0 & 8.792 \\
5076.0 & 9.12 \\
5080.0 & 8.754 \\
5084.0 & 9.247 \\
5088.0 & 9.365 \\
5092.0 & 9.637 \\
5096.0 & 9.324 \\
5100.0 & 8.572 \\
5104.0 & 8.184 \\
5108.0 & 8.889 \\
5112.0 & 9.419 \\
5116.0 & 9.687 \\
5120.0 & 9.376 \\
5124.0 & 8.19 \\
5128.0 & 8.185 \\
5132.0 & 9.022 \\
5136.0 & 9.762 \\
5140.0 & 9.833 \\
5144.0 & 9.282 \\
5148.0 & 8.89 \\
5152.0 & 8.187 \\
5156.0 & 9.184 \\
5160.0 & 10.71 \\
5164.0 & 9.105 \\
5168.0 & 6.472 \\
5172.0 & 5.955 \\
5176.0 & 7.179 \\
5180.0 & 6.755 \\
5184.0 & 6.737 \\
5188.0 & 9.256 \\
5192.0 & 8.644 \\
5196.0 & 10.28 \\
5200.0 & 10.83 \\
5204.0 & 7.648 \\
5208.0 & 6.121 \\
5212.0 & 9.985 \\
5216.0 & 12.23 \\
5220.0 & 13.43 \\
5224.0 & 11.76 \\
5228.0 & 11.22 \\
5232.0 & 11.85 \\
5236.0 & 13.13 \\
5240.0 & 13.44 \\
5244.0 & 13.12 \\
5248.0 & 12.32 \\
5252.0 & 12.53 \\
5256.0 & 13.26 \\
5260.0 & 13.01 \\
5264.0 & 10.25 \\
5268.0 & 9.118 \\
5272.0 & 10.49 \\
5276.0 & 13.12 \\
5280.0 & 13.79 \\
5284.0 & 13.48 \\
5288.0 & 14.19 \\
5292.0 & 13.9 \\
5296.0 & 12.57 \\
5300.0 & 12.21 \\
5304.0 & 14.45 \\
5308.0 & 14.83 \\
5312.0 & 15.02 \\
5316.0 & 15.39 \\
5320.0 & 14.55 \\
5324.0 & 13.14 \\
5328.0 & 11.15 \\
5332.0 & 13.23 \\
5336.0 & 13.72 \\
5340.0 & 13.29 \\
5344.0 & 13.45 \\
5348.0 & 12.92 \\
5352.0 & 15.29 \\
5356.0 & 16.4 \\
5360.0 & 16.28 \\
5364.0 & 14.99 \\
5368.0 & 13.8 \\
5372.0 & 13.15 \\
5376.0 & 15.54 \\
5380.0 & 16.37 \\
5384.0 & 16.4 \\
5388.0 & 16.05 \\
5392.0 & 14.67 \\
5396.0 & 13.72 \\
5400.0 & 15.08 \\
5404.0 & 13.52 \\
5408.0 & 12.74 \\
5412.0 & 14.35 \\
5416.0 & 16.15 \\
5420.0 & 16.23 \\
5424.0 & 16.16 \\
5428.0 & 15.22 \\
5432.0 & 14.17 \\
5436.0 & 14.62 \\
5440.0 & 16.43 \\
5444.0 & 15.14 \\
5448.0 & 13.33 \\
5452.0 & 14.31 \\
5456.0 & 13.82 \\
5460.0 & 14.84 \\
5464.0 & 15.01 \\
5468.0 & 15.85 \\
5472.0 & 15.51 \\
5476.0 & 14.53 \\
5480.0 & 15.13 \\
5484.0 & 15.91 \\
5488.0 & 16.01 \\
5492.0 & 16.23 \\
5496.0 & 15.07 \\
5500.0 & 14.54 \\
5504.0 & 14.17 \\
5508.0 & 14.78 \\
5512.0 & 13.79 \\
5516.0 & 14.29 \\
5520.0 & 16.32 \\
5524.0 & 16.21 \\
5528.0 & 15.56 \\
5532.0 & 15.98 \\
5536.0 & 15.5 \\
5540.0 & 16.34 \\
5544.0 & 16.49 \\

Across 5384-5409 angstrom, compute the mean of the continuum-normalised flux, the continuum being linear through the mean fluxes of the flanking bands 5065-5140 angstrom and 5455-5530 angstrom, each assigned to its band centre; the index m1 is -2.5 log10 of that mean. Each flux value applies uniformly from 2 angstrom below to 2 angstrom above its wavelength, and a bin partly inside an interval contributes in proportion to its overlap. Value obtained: -0.07 mag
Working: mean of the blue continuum 9.04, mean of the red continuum 15.2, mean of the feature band 14.5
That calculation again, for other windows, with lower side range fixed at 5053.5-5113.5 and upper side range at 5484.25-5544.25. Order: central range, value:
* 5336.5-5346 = -0.05 mag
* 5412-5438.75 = -0.09 mag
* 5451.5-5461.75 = 0.02 mag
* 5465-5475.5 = -0.05 mag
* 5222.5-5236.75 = -0.06 mag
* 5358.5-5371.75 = -0.12 mag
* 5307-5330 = -0.12 mag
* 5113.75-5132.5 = 0.09 mag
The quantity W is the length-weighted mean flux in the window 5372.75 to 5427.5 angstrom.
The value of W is 15.1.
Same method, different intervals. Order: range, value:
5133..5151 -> 9.35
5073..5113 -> 9.04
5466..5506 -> 15.3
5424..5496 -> 15.1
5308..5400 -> 14.5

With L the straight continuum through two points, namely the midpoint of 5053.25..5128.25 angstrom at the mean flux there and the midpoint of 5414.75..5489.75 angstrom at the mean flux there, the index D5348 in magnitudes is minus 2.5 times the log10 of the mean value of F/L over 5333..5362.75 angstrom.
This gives -0.08 mag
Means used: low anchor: 9.09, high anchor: 15.2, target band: 14.4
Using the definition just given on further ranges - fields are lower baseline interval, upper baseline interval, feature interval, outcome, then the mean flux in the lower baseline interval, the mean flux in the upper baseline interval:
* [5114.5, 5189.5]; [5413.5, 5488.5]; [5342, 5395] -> -0.129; 8.5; 15.2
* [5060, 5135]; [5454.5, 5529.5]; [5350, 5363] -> -0.216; 9.04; 15.1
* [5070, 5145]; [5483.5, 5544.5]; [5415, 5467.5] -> -0.057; 9.08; 15.4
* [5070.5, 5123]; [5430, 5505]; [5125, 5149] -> 0.069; 9.09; 15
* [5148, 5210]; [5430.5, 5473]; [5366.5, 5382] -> -0.141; 8.23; 14.8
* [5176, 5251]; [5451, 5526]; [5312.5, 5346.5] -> -0.098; 10.4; 15.1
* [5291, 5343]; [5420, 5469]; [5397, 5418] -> 0.017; 13.6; 14.9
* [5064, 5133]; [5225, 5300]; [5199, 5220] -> 0.174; 8.98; 12.5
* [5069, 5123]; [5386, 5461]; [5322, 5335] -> 0.044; 9.08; 14.8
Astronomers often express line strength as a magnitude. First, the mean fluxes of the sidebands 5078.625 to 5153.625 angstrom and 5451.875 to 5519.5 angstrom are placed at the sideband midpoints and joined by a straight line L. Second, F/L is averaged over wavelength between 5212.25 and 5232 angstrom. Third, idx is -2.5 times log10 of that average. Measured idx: -0.11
